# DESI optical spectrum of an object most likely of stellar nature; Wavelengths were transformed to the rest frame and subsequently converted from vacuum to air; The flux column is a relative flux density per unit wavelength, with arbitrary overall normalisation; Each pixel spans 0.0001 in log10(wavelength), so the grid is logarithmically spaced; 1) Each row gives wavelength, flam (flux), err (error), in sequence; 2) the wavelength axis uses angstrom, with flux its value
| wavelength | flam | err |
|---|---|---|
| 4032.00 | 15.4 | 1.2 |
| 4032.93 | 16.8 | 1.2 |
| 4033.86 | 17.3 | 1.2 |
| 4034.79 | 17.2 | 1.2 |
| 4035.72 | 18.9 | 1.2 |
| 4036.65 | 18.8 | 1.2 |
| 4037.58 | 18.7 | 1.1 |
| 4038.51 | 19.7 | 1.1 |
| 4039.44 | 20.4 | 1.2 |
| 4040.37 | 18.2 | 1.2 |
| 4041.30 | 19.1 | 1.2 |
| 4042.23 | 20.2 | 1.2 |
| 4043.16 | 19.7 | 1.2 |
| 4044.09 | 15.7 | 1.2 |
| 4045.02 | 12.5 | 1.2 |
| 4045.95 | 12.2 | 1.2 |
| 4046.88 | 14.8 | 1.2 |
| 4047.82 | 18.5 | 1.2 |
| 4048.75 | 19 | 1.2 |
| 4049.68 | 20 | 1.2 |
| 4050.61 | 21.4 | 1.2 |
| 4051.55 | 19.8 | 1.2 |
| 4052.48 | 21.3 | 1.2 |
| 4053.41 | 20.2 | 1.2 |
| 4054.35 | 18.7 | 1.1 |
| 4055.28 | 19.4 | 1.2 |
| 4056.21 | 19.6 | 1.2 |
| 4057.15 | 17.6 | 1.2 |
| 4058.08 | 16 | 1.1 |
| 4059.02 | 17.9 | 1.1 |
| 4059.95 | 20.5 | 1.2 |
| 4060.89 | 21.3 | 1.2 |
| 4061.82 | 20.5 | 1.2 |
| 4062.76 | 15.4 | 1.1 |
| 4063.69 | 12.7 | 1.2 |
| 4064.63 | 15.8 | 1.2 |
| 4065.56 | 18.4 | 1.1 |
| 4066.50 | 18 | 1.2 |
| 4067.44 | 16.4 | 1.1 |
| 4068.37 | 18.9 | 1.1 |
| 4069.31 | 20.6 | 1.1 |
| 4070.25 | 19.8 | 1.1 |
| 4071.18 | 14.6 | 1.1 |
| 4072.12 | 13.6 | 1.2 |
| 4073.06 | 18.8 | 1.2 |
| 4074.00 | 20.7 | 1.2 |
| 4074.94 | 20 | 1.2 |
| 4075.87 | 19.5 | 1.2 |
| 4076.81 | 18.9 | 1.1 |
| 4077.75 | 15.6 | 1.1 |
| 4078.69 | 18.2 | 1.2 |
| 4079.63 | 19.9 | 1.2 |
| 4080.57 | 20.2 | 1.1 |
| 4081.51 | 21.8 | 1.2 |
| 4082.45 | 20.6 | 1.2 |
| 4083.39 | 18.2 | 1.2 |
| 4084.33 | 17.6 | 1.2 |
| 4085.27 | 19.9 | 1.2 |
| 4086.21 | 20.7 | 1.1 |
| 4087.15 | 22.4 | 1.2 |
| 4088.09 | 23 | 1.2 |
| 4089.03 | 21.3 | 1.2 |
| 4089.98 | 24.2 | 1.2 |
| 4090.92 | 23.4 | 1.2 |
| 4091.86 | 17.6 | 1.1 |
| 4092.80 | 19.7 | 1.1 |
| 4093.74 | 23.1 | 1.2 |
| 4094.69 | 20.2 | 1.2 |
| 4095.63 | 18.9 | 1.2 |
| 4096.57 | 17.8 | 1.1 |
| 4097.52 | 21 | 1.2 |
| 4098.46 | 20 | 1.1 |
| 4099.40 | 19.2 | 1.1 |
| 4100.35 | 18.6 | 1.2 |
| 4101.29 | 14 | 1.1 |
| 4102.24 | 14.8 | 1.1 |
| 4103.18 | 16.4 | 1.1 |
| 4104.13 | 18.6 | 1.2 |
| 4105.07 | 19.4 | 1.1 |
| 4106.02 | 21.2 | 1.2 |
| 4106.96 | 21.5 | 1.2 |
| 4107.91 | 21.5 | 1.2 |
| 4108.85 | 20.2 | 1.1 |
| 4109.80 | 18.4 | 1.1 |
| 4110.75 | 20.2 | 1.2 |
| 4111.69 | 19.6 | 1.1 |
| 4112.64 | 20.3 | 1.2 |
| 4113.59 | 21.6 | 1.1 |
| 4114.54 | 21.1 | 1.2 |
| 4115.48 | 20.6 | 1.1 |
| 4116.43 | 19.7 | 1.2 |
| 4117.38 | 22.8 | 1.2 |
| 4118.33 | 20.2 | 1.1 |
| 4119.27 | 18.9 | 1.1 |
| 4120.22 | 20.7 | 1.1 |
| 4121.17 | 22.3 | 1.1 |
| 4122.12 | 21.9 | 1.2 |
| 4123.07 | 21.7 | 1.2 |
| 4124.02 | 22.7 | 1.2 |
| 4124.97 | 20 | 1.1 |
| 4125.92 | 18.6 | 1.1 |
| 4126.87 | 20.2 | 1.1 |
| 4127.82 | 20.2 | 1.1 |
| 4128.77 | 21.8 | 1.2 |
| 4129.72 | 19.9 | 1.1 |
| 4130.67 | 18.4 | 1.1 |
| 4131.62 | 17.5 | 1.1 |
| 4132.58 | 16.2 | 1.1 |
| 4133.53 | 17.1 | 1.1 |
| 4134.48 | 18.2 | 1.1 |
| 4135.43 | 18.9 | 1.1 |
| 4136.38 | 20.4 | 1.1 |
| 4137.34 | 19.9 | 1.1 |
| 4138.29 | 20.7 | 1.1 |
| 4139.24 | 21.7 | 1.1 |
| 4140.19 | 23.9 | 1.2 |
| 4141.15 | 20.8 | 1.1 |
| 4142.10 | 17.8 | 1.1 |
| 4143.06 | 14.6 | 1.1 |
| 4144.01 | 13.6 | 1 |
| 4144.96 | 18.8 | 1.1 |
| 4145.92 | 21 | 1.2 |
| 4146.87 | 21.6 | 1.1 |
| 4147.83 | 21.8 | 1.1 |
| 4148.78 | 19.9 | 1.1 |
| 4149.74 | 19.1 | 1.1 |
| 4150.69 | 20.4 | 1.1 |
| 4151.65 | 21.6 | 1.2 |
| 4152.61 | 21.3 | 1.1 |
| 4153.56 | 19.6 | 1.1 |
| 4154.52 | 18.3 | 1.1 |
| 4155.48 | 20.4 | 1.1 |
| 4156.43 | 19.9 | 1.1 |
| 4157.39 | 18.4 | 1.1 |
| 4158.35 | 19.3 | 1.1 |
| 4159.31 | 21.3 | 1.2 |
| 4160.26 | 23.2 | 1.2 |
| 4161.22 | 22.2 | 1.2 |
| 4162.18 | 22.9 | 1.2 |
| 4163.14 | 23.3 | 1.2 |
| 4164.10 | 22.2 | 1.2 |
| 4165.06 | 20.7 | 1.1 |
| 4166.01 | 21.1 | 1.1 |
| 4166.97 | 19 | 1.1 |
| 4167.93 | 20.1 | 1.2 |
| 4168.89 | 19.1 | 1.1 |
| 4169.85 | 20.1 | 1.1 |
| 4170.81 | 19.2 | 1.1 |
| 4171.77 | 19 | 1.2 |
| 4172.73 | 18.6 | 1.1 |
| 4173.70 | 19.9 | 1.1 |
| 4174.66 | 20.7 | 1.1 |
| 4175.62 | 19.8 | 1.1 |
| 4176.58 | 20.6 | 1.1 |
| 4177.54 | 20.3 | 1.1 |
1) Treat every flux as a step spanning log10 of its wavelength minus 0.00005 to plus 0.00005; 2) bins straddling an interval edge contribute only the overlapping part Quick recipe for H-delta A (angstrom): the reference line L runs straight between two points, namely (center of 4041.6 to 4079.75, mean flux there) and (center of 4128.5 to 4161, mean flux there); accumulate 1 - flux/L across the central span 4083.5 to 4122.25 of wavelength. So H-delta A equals -2.5 angstrom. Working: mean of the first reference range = 18.1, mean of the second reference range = 19.6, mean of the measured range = 20.1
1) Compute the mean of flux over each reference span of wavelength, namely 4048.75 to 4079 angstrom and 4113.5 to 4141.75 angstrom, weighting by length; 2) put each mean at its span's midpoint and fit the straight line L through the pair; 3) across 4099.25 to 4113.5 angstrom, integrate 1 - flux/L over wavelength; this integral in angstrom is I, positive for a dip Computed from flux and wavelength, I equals 0.5 angstrom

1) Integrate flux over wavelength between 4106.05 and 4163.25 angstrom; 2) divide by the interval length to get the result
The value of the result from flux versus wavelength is 20.2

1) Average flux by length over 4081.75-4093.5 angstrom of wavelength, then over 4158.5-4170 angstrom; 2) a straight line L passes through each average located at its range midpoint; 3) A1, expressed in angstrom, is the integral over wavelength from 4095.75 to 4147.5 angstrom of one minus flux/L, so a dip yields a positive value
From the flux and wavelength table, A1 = 3.4 angstrom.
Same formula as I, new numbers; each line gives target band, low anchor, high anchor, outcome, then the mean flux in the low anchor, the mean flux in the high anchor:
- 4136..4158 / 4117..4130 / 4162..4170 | 1.1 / 20.9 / 20.9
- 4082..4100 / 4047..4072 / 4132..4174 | -1.4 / 18.4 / 19.9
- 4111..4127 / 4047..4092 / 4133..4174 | -0.9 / 19.1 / 20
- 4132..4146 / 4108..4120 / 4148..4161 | 1.0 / 20.4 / 20.3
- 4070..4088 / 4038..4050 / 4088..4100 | 0.6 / 17.7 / 20.6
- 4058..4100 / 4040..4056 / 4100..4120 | -0.6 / 18.3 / 19.5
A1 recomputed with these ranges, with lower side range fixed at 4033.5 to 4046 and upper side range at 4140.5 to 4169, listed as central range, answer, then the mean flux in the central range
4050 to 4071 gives -0.30 angstrom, 18.6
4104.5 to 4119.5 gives -0.88 angstrom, 20.5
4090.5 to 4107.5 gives -0.10 angstrom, 19.2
